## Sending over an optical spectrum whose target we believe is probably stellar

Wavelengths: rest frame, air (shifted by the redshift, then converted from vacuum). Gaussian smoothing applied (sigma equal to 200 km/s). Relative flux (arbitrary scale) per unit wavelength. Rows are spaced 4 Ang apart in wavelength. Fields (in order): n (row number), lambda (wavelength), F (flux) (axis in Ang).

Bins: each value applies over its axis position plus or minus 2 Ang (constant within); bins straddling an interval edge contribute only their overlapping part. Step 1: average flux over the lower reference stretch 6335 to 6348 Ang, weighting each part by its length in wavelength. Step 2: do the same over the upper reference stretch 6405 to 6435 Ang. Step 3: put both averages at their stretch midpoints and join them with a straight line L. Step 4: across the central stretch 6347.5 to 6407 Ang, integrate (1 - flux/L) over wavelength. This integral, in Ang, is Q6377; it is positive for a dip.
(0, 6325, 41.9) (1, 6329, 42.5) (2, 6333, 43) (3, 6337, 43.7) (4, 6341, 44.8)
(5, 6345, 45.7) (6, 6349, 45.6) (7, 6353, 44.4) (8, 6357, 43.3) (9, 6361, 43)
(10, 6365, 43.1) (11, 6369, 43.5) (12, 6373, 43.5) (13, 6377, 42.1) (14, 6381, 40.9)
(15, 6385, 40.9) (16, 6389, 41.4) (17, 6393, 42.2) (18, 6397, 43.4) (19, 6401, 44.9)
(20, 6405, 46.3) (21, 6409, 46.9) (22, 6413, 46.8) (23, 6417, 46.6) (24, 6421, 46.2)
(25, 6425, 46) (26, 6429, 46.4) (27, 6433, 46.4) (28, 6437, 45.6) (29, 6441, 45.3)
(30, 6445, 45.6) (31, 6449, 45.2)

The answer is 3.1 Ang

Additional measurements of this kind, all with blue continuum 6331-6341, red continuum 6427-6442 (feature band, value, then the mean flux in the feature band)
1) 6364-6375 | 0.3 Ang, 43.4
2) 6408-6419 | -0.3 Ang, 46.8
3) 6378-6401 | 1.5 Ang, 42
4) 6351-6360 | 0.1 Ang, 43.8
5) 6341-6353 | -0.4 Ang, 45.3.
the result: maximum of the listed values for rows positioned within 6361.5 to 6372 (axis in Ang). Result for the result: 43.5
